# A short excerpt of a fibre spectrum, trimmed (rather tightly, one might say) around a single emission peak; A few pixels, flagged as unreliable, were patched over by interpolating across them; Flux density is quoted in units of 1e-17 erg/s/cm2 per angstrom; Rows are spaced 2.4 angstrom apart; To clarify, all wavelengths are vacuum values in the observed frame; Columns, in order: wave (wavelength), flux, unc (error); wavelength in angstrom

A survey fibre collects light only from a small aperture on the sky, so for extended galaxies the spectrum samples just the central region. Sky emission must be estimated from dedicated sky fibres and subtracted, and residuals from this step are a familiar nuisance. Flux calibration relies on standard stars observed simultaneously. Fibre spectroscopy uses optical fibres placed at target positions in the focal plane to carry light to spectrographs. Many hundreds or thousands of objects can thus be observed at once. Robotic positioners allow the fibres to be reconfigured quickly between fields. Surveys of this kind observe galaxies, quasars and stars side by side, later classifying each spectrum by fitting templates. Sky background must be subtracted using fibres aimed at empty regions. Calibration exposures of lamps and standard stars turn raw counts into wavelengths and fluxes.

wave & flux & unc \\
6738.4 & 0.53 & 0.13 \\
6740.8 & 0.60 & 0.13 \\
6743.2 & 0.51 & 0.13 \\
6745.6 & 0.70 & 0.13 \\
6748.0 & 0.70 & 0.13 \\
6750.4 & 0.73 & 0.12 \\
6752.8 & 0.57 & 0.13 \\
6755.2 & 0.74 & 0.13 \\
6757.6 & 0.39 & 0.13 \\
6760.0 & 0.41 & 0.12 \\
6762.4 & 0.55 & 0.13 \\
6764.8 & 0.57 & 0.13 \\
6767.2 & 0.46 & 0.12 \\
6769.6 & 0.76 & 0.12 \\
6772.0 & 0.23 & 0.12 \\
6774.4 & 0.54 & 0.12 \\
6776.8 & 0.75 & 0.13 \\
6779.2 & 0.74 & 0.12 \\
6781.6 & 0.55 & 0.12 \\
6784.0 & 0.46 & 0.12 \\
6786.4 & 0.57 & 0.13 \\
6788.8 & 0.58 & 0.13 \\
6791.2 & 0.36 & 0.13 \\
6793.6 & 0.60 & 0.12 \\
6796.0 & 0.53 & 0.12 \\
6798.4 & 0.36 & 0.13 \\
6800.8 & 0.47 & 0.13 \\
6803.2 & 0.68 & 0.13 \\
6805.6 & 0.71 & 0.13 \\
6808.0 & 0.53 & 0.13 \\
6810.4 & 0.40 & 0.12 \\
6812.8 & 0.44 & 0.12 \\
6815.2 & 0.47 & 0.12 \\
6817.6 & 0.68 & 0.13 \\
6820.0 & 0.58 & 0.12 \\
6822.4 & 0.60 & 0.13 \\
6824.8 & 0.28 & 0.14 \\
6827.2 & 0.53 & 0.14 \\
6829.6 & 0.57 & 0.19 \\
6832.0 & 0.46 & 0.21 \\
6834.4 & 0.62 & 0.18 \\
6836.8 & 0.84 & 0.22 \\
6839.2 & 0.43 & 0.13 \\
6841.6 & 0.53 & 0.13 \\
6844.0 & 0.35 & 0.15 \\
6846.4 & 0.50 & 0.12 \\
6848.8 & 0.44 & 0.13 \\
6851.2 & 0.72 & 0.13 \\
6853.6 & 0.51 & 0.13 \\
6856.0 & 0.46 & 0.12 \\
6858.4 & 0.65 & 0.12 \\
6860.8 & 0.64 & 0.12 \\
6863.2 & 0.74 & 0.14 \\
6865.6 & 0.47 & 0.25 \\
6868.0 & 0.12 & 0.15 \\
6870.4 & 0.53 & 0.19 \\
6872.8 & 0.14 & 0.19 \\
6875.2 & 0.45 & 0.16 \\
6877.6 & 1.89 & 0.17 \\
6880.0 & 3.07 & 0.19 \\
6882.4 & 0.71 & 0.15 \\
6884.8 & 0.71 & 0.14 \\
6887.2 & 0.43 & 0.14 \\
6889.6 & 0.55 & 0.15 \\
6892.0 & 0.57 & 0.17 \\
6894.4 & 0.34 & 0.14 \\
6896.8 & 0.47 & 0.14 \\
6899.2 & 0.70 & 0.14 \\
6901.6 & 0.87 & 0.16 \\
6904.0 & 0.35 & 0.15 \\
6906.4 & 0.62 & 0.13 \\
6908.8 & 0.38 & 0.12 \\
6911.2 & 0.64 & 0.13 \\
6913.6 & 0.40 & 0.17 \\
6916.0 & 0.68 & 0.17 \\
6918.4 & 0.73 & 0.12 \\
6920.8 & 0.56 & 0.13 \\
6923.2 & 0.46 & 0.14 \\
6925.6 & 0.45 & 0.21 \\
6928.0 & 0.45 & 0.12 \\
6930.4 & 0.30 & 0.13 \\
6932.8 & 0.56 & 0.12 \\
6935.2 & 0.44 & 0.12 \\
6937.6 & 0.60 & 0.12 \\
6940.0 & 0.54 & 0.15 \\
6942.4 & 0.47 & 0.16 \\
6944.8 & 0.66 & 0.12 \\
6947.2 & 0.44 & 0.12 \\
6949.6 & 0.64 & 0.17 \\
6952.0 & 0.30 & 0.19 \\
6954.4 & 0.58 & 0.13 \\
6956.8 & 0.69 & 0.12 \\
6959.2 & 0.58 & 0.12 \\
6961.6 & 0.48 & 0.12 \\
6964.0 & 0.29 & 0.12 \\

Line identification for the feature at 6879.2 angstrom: H-alpha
